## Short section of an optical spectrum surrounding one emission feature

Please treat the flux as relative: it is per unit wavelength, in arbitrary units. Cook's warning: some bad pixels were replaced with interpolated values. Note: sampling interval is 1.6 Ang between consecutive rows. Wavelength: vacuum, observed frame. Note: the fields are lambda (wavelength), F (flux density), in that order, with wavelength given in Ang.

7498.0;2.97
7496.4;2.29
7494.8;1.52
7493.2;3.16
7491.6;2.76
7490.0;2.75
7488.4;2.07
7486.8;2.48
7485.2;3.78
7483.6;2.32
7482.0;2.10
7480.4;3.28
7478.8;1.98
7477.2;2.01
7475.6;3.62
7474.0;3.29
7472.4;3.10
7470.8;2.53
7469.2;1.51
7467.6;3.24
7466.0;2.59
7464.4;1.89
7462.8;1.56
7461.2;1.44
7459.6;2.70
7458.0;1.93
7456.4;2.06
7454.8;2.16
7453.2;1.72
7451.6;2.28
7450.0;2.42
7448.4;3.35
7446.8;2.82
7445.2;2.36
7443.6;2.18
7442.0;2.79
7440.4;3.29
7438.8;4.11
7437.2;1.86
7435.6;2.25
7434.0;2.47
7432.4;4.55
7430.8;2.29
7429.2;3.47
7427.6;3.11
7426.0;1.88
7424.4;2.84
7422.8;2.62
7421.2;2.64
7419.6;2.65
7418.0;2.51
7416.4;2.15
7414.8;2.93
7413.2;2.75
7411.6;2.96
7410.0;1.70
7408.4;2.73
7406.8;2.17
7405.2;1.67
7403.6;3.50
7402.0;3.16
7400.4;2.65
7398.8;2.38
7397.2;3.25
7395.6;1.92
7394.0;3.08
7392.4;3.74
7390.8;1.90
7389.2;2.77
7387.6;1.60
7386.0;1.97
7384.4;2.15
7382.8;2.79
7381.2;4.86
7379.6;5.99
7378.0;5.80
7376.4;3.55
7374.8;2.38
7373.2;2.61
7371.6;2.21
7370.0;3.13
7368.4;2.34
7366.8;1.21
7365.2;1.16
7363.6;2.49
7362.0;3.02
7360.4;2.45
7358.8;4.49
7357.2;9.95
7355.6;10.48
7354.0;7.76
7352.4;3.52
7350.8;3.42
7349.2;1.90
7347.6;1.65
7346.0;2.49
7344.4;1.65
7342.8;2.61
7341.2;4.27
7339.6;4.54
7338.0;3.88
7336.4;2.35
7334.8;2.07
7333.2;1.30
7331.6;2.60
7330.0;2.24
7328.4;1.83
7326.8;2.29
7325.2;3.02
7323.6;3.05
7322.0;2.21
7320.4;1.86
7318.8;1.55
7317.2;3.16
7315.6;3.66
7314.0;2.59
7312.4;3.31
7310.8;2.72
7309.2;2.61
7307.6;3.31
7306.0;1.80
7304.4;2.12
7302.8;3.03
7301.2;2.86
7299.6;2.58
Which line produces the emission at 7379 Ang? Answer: [N II]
